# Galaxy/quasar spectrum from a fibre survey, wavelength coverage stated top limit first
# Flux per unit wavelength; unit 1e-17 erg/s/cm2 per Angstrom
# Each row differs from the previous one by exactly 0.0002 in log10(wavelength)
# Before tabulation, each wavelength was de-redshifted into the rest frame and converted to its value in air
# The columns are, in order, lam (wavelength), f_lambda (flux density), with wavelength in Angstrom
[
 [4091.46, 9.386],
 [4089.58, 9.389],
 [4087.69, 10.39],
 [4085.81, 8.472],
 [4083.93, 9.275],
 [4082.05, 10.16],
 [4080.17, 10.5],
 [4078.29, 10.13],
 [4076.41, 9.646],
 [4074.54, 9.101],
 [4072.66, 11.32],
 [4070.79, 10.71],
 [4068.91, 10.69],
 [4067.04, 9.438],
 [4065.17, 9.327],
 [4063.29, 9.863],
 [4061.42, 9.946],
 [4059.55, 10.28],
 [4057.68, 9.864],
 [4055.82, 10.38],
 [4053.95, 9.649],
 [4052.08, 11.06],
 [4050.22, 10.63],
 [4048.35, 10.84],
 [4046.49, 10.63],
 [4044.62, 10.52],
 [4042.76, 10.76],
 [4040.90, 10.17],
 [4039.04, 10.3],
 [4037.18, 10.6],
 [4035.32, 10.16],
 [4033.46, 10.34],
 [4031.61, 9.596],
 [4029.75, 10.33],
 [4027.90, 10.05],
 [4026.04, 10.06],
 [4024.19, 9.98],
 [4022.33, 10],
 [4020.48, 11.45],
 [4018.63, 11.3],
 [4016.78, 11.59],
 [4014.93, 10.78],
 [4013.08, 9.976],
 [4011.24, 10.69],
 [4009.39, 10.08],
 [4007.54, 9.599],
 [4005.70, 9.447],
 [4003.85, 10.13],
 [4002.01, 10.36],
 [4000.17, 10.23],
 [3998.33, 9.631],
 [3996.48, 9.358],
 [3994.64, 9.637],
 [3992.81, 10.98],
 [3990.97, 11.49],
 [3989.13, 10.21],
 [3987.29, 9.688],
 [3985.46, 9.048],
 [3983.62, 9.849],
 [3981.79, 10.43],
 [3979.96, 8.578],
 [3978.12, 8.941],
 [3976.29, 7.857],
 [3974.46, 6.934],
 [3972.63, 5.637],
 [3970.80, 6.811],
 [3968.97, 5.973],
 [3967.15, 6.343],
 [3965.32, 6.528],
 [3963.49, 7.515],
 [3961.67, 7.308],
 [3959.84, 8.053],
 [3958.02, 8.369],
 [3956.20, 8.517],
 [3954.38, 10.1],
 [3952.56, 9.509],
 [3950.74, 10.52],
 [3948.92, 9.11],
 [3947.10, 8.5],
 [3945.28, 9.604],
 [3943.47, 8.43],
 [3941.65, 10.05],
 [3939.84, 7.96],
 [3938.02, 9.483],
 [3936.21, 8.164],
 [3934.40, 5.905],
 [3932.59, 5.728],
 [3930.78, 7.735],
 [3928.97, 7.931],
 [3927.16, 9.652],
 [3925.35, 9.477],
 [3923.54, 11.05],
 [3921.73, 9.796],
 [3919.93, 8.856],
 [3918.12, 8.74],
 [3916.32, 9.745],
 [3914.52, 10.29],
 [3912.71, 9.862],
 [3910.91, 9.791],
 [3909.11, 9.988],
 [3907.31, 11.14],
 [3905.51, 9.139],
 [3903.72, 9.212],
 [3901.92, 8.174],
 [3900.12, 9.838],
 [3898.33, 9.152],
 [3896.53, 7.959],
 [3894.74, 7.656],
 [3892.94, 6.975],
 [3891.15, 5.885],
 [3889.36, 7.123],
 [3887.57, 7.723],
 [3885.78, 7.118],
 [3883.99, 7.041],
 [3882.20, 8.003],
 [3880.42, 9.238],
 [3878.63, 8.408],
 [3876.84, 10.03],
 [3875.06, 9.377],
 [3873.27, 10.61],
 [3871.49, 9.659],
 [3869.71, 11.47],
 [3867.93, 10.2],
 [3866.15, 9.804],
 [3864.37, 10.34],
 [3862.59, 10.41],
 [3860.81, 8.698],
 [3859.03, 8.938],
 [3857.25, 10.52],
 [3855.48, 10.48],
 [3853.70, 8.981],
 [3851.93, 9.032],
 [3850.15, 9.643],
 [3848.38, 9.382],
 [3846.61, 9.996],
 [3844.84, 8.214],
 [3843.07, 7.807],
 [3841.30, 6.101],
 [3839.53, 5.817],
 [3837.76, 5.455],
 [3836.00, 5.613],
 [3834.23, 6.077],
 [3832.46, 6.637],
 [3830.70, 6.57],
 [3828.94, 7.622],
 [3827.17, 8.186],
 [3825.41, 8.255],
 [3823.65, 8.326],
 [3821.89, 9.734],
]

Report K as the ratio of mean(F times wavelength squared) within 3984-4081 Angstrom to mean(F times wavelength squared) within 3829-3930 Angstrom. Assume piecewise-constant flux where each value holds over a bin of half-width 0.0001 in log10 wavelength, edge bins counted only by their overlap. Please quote 1.26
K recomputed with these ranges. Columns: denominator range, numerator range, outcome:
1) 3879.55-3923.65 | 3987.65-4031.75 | 1.24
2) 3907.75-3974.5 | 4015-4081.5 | 1.28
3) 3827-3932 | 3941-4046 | 1.15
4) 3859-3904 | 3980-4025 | 1.24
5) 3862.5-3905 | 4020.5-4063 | 1.27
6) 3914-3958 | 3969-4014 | 1.08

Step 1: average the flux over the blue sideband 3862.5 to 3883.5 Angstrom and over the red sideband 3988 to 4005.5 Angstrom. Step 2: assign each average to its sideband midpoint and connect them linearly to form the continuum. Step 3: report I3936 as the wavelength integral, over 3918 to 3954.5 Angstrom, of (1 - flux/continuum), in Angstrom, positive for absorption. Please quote 4.1 Angstrom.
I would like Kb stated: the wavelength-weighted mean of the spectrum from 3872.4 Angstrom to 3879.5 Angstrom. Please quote 9.6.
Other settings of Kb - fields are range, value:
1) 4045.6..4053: 10.8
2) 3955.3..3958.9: 8.45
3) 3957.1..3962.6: 7.92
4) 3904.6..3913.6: 9.99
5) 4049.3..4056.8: 10.4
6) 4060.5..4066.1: 9.7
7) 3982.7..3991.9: 10.1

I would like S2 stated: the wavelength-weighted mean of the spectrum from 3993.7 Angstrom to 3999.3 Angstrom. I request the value 9.56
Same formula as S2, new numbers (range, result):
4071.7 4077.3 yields 10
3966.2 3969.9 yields 6.17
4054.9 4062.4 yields 10.1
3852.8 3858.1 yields 10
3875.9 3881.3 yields 9.22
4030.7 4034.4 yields 9.98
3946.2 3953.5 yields 9.41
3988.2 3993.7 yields 10.9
